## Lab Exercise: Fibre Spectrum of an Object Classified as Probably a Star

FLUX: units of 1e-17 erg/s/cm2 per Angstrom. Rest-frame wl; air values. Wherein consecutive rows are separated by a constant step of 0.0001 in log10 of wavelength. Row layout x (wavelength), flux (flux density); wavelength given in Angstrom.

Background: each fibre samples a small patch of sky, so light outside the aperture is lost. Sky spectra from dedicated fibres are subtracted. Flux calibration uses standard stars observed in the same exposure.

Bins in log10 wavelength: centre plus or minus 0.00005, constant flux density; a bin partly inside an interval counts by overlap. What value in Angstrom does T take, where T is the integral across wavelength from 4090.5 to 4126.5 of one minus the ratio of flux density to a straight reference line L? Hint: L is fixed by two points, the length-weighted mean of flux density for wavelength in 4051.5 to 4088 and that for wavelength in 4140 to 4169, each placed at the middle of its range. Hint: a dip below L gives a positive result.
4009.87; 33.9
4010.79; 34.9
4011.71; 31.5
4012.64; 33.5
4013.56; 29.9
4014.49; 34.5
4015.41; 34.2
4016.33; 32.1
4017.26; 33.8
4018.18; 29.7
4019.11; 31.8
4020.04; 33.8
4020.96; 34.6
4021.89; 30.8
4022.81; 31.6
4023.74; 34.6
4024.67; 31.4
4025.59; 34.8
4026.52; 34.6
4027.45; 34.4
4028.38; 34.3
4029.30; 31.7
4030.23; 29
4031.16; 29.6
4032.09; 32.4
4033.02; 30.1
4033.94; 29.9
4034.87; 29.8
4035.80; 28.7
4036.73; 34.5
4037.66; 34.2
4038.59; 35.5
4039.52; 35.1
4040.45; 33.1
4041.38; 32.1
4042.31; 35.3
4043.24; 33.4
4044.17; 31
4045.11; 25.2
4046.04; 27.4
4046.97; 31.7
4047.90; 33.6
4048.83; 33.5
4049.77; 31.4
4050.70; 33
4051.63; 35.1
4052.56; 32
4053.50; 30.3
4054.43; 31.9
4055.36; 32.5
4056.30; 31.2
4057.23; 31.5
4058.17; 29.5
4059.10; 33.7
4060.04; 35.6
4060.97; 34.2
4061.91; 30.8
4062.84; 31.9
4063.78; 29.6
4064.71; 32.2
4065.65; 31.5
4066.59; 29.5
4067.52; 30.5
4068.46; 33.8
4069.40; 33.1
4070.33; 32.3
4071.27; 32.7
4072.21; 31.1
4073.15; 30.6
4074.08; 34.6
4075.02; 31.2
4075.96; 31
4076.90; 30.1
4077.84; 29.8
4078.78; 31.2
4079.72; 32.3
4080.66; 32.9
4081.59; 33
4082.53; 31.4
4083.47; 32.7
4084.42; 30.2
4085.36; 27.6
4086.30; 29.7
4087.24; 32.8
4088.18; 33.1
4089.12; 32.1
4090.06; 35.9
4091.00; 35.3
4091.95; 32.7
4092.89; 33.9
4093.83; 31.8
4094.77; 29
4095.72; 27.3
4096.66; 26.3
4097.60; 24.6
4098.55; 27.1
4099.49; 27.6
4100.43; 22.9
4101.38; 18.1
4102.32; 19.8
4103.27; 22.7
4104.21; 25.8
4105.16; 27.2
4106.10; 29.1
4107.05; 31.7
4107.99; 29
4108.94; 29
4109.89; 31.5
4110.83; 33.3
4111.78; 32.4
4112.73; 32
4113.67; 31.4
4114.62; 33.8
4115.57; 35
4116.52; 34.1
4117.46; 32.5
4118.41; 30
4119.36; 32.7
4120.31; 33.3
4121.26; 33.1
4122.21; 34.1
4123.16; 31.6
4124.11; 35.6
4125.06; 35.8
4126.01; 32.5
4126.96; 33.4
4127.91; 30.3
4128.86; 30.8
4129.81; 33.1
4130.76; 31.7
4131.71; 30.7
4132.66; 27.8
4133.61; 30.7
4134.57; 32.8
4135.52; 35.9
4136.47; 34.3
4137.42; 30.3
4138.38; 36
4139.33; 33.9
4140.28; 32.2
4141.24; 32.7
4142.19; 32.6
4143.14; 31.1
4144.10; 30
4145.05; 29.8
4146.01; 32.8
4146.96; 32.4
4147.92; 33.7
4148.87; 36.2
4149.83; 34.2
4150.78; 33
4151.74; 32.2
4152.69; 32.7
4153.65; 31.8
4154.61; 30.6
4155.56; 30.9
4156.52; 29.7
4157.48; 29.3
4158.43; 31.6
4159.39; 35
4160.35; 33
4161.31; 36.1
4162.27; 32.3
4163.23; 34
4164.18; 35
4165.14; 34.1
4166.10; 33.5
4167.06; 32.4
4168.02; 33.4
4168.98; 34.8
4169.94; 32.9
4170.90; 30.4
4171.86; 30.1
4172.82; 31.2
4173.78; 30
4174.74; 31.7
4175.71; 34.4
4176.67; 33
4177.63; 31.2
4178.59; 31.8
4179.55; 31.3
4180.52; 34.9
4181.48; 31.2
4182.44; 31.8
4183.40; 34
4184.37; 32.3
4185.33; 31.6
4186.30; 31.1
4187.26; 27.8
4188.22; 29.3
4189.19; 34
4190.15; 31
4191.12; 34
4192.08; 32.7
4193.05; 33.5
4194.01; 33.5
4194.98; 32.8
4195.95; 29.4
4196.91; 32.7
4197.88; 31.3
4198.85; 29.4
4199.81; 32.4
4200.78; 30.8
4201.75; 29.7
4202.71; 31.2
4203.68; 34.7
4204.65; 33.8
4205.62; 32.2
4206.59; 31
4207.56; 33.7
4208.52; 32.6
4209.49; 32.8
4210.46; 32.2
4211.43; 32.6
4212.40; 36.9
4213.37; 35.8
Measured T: 2.2 Angstrom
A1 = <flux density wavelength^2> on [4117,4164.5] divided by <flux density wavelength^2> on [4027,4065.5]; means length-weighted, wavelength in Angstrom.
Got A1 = 1.07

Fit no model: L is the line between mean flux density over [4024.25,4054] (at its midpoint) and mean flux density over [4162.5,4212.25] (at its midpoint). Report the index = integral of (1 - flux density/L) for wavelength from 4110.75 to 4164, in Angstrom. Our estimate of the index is -0.63 Angstrom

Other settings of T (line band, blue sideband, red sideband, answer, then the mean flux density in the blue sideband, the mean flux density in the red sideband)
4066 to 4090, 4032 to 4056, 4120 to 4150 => 0.5 Angstrom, 32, 32.6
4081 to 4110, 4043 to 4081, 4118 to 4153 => 2.8 Angstrom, 31.7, 32.6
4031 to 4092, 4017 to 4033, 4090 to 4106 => -4.3 Angstrom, 32.4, 27.3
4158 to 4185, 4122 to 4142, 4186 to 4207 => -0.6 Angstrom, 32.7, 31.8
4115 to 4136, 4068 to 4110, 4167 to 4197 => -1.3 Angstrom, 29.9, 32.1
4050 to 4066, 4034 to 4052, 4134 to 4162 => 0.1 Angstrom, 32.2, 32.6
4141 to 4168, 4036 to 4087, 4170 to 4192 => -0.7 Angstrom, 31.9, 31.8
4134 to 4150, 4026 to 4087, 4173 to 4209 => -0.5 Angstrom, 31.8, 32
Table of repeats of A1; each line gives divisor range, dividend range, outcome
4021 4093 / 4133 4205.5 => 1.07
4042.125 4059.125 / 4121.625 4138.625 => 1.07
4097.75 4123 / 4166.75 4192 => 1.12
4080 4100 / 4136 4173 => 1.09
